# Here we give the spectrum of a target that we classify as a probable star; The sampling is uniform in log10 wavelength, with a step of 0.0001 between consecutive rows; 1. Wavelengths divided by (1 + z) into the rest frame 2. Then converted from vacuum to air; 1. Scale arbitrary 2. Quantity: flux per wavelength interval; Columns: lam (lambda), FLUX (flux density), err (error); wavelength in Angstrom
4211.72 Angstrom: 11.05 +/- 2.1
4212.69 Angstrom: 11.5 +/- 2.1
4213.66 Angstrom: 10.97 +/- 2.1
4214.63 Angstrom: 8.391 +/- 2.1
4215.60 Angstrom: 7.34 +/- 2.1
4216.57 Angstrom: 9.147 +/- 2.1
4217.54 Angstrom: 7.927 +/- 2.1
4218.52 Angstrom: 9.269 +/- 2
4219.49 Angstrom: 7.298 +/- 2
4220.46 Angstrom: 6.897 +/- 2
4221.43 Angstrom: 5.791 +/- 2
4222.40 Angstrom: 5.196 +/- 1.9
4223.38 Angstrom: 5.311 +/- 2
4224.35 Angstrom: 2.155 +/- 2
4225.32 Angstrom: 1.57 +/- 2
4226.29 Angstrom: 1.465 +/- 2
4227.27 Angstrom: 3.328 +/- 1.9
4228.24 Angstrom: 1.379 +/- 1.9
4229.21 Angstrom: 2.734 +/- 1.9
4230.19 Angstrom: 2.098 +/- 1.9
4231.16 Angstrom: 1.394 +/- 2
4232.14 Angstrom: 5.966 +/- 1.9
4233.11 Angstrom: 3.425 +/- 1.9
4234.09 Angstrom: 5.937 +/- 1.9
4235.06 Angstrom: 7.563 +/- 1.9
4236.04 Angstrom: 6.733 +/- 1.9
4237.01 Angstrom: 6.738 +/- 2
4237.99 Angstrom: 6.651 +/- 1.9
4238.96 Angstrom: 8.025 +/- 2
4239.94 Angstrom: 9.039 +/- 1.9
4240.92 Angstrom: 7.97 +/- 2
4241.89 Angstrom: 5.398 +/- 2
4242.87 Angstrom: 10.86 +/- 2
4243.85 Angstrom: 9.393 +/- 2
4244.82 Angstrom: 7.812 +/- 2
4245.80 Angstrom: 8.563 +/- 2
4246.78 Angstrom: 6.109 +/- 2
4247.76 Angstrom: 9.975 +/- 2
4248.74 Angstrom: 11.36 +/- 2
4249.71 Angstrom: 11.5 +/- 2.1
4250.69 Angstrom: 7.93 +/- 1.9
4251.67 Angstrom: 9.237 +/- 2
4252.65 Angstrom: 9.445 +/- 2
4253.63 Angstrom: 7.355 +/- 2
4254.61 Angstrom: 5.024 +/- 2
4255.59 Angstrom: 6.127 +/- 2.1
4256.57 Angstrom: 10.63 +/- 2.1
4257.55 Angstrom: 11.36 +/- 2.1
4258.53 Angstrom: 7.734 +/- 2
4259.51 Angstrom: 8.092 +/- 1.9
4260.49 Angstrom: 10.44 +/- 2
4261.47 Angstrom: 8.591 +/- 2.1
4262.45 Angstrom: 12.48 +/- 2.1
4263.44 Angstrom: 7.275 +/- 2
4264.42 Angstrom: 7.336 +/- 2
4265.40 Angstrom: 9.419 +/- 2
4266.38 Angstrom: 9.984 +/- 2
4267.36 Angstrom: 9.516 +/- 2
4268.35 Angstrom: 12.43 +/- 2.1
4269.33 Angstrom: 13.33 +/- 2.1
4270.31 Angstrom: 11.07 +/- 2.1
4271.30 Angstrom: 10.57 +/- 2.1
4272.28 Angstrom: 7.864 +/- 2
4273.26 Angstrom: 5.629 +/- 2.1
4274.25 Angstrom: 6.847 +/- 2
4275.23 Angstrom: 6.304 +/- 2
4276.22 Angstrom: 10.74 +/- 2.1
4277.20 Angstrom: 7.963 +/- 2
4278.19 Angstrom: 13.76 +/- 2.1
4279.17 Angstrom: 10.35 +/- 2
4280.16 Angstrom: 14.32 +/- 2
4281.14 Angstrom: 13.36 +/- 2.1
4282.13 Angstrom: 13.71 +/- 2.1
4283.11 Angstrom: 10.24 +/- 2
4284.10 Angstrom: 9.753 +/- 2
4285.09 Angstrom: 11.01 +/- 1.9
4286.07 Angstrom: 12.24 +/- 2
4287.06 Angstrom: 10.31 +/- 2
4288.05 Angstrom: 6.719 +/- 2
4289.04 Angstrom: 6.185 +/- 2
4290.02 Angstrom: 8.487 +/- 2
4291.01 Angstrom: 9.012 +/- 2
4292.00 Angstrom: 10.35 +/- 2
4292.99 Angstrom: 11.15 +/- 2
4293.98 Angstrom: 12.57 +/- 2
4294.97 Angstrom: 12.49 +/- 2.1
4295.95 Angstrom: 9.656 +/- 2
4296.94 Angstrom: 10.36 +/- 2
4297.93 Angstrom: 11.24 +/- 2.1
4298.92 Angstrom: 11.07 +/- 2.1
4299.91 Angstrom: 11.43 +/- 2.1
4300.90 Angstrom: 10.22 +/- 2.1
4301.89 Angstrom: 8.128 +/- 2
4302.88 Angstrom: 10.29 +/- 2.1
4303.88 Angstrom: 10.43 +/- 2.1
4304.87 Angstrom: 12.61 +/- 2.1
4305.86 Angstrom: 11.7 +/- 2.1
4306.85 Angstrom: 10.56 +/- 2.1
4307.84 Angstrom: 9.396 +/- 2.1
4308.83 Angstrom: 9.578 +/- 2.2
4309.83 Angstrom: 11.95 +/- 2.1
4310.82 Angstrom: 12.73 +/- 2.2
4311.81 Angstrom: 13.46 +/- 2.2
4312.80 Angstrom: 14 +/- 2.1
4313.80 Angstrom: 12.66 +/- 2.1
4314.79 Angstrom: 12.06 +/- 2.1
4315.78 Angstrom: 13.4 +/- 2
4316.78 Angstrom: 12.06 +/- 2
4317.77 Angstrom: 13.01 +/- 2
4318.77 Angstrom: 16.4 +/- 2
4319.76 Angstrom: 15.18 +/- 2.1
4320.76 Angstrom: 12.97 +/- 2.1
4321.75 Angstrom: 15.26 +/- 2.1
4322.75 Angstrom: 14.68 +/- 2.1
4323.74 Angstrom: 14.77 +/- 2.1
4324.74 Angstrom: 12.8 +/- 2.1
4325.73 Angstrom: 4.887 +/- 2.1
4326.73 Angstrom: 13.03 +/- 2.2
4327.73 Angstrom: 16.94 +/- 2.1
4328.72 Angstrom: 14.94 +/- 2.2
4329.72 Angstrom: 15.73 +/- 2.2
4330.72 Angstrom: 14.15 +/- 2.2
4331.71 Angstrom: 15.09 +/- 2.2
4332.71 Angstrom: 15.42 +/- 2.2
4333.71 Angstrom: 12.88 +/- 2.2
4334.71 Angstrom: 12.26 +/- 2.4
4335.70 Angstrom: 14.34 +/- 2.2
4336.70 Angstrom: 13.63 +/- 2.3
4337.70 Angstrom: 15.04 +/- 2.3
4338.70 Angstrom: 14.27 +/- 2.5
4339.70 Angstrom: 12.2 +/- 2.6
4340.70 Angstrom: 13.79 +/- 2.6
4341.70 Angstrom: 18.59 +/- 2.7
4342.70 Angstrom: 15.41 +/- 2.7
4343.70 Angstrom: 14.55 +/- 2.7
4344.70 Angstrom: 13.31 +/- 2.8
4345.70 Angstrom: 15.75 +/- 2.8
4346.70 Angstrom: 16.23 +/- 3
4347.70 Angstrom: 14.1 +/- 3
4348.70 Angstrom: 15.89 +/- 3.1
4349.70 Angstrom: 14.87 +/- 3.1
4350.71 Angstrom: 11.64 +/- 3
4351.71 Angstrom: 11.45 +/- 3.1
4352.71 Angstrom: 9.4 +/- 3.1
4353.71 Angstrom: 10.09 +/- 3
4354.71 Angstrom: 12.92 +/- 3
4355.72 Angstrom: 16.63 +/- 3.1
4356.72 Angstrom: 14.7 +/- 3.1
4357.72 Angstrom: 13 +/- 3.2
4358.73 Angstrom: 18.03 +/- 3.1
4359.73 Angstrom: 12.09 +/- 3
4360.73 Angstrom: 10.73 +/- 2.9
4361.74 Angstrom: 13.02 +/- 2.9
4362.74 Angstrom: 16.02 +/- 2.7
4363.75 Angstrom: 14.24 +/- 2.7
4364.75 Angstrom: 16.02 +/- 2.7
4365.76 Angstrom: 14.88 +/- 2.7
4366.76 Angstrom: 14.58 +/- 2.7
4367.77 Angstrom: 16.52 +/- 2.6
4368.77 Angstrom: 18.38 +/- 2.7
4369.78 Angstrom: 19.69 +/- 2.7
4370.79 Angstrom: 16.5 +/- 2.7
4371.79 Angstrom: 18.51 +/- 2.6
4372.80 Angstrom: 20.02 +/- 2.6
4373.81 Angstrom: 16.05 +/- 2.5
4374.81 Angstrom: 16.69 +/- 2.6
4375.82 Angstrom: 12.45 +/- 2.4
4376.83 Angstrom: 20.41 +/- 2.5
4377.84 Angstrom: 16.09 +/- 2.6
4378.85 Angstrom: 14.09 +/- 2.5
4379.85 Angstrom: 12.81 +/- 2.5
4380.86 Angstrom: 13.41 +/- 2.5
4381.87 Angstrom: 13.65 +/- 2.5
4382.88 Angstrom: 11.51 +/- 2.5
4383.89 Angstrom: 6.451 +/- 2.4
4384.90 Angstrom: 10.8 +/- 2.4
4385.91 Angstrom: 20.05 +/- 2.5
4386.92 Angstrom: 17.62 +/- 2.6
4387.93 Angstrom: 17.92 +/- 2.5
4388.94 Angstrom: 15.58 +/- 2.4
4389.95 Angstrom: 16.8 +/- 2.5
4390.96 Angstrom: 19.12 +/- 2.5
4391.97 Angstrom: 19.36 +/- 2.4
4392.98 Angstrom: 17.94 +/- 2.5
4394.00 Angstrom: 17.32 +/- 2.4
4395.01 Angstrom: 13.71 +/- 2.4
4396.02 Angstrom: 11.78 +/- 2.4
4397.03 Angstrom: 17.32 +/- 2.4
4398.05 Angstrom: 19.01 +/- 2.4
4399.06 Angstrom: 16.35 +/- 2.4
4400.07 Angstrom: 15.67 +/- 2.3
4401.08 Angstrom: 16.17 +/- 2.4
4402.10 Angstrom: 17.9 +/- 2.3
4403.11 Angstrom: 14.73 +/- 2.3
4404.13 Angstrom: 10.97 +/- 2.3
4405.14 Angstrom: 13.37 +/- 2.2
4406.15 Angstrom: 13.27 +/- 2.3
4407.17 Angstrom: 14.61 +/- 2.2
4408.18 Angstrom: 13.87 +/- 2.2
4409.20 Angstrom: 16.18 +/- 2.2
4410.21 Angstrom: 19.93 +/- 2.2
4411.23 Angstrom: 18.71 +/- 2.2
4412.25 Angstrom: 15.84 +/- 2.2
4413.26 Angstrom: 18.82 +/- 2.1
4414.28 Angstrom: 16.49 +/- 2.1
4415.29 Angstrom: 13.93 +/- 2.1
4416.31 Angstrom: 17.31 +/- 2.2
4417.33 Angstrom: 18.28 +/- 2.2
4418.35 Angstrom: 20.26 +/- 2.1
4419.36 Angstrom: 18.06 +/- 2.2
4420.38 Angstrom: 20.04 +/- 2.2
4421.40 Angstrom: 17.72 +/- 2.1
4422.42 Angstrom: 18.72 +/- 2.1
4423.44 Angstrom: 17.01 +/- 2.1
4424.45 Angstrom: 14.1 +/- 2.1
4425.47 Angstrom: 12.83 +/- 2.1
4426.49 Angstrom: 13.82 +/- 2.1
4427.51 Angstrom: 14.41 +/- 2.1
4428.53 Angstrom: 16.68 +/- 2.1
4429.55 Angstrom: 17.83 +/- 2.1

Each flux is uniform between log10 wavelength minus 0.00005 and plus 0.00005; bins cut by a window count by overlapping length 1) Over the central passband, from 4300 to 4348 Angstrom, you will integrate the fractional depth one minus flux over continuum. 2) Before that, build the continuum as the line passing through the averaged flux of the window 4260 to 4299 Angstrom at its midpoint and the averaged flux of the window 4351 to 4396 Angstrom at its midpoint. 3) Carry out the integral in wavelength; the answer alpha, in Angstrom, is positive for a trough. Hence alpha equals -2.8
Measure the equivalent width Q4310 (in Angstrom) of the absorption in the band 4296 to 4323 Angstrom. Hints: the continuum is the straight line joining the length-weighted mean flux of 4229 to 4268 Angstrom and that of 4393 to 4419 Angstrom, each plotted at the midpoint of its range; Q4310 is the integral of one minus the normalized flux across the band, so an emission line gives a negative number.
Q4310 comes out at -2.27 Angstrom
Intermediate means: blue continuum 7.89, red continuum 16.1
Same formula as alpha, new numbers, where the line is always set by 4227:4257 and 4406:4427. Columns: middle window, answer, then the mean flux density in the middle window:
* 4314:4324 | -2.3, 13.9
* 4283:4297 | -0.5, 10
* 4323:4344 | -3.4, 14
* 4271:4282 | -1.2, 9.91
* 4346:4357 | -0.3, 13.5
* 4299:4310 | -0.1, 10.5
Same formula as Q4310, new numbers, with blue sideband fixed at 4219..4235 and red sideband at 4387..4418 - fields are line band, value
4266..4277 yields -3.69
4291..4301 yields -2.45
